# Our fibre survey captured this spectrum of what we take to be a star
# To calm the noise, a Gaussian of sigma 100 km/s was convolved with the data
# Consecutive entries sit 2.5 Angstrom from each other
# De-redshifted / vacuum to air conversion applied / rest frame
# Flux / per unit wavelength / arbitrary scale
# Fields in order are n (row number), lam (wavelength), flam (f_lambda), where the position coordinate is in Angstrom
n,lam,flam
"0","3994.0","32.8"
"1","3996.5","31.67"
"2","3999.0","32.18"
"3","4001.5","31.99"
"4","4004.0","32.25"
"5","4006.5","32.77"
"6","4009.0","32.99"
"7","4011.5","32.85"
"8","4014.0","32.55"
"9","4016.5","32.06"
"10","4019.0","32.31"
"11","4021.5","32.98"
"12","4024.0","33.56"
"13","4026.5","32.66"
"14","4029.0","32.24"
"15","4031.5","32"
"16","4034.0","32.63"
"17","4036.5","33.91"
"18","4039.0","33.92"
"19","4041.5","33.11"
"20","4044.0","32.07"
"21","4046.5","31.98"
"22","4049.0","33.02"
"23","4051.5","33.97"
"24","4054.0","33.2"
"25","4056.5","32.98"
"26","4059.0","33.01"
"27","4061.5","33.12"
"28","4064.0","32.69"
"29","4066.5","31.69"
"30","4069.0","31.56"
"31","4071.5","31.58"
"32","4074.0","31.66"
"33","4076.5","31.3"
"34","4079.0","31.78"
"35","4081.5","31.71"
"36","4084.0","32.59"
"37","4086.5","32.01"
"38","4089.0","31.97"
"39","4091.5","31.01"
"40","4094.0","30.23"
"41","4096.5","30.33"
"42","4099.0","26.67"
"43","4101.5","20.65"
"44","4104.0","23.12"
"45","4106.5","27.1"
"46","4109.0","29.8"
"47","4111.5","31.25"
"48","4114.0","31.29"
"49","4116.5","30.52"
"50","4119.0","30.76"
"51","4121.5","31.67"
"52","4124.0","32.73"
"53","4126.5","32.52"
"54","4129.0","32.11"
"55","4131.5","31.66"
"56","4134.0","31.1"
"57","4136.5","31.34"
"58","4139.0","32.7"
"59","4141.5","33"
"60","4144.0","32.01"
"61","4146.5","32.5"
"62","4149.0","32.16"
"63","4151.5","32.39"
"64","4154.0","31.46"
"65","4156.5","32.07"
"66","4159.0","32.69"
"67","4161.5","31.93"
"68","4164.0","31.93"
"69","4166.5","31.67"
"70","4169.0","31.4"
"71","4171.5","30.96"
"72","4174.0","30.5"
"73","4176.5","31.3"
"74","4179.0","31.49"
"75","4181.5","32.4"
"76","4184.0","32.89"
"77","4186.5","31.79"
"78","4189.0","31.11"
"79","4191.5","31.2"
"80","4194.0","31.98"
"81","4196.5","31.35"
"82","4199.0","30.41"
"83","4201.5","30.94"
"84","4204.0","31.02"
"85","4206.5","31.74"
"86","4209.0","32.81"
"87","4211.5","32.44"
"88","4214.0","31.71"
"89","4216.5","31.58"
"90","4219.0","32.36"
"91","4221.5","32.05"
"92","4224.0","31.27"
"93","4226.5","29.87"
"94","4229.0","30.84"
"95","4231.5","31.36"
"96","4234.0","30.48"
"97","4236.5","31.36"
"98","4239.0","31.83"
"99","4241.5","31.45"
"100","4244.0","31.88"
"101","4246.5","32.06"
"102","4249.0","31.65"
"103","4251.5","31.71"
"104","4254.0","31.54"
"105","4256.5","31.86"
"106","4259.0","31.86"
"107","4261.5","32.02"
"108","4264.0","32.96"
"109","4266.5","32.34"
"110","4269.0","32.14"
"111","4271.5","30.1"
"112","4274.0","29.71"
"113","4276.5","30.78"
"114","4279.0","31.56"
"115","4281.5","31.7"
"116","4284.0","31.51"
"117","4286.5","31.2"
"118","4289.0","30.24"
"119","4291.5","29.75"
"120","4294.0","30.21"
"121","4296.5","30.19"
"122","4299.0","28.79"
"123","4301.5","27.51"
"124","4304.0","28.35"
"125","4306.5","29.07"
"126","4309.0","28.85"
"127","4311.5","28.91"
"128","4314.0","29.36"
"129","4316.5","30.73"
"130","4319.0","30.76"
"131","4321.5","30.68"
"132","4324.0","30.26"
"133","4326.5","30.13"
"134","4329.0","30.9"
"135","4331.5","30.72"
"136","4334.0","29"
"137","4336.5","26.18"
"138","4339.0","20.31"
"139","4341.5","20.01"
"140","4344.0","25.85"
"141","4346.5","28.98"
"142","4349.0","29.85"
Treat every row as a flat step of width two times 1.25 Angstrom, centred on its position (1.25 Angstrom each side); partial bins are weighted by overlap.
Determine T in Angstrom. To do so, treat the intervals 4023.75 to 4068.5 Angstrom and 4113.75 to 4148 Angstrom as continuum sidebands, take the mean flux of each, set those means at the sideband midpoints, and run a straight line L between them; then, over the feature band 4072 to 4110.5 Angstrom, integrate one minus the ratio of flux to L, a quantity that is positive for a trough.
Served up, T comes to 3.4 Angstrom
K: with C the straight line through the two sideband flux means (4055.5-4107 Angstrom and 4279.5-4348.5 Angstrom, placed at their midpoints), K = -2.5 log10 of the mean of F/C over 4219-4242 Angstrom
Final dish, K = -0.06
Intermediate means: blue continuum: 30.5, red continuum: 28.9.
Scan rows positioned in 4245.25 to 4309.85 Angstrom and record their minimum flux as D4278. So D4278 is 27.51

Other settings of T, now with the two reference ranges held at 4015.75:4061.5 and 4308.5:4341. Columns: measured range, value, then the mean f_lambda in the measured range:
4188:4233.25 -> -1.5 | 31.4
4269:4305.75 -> -1.1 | 30.2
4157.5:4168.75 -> -0.3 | 32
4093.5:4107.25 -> 2.5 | 26.1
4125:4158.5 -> -0.7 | 32.1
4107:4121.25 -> 0.5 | 30.6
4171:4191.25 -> -0.5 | 31.6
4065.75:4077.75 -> 0.3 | 31.6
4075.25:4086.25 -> 0.1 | 31.9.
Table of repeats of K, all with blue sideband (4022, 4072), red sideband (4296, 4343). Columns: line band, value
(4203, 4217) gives -0.06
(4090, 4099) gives 0.07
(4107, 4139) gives 0.01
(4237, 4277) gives -0.08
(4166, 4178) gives -0.01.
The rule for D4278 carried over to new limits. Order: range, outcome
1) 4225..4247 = 29.87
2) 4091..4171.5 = 20.65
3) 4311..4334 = 28.91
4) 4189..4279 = 29.71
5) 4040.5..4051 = 31.98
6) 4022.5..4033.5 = 32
